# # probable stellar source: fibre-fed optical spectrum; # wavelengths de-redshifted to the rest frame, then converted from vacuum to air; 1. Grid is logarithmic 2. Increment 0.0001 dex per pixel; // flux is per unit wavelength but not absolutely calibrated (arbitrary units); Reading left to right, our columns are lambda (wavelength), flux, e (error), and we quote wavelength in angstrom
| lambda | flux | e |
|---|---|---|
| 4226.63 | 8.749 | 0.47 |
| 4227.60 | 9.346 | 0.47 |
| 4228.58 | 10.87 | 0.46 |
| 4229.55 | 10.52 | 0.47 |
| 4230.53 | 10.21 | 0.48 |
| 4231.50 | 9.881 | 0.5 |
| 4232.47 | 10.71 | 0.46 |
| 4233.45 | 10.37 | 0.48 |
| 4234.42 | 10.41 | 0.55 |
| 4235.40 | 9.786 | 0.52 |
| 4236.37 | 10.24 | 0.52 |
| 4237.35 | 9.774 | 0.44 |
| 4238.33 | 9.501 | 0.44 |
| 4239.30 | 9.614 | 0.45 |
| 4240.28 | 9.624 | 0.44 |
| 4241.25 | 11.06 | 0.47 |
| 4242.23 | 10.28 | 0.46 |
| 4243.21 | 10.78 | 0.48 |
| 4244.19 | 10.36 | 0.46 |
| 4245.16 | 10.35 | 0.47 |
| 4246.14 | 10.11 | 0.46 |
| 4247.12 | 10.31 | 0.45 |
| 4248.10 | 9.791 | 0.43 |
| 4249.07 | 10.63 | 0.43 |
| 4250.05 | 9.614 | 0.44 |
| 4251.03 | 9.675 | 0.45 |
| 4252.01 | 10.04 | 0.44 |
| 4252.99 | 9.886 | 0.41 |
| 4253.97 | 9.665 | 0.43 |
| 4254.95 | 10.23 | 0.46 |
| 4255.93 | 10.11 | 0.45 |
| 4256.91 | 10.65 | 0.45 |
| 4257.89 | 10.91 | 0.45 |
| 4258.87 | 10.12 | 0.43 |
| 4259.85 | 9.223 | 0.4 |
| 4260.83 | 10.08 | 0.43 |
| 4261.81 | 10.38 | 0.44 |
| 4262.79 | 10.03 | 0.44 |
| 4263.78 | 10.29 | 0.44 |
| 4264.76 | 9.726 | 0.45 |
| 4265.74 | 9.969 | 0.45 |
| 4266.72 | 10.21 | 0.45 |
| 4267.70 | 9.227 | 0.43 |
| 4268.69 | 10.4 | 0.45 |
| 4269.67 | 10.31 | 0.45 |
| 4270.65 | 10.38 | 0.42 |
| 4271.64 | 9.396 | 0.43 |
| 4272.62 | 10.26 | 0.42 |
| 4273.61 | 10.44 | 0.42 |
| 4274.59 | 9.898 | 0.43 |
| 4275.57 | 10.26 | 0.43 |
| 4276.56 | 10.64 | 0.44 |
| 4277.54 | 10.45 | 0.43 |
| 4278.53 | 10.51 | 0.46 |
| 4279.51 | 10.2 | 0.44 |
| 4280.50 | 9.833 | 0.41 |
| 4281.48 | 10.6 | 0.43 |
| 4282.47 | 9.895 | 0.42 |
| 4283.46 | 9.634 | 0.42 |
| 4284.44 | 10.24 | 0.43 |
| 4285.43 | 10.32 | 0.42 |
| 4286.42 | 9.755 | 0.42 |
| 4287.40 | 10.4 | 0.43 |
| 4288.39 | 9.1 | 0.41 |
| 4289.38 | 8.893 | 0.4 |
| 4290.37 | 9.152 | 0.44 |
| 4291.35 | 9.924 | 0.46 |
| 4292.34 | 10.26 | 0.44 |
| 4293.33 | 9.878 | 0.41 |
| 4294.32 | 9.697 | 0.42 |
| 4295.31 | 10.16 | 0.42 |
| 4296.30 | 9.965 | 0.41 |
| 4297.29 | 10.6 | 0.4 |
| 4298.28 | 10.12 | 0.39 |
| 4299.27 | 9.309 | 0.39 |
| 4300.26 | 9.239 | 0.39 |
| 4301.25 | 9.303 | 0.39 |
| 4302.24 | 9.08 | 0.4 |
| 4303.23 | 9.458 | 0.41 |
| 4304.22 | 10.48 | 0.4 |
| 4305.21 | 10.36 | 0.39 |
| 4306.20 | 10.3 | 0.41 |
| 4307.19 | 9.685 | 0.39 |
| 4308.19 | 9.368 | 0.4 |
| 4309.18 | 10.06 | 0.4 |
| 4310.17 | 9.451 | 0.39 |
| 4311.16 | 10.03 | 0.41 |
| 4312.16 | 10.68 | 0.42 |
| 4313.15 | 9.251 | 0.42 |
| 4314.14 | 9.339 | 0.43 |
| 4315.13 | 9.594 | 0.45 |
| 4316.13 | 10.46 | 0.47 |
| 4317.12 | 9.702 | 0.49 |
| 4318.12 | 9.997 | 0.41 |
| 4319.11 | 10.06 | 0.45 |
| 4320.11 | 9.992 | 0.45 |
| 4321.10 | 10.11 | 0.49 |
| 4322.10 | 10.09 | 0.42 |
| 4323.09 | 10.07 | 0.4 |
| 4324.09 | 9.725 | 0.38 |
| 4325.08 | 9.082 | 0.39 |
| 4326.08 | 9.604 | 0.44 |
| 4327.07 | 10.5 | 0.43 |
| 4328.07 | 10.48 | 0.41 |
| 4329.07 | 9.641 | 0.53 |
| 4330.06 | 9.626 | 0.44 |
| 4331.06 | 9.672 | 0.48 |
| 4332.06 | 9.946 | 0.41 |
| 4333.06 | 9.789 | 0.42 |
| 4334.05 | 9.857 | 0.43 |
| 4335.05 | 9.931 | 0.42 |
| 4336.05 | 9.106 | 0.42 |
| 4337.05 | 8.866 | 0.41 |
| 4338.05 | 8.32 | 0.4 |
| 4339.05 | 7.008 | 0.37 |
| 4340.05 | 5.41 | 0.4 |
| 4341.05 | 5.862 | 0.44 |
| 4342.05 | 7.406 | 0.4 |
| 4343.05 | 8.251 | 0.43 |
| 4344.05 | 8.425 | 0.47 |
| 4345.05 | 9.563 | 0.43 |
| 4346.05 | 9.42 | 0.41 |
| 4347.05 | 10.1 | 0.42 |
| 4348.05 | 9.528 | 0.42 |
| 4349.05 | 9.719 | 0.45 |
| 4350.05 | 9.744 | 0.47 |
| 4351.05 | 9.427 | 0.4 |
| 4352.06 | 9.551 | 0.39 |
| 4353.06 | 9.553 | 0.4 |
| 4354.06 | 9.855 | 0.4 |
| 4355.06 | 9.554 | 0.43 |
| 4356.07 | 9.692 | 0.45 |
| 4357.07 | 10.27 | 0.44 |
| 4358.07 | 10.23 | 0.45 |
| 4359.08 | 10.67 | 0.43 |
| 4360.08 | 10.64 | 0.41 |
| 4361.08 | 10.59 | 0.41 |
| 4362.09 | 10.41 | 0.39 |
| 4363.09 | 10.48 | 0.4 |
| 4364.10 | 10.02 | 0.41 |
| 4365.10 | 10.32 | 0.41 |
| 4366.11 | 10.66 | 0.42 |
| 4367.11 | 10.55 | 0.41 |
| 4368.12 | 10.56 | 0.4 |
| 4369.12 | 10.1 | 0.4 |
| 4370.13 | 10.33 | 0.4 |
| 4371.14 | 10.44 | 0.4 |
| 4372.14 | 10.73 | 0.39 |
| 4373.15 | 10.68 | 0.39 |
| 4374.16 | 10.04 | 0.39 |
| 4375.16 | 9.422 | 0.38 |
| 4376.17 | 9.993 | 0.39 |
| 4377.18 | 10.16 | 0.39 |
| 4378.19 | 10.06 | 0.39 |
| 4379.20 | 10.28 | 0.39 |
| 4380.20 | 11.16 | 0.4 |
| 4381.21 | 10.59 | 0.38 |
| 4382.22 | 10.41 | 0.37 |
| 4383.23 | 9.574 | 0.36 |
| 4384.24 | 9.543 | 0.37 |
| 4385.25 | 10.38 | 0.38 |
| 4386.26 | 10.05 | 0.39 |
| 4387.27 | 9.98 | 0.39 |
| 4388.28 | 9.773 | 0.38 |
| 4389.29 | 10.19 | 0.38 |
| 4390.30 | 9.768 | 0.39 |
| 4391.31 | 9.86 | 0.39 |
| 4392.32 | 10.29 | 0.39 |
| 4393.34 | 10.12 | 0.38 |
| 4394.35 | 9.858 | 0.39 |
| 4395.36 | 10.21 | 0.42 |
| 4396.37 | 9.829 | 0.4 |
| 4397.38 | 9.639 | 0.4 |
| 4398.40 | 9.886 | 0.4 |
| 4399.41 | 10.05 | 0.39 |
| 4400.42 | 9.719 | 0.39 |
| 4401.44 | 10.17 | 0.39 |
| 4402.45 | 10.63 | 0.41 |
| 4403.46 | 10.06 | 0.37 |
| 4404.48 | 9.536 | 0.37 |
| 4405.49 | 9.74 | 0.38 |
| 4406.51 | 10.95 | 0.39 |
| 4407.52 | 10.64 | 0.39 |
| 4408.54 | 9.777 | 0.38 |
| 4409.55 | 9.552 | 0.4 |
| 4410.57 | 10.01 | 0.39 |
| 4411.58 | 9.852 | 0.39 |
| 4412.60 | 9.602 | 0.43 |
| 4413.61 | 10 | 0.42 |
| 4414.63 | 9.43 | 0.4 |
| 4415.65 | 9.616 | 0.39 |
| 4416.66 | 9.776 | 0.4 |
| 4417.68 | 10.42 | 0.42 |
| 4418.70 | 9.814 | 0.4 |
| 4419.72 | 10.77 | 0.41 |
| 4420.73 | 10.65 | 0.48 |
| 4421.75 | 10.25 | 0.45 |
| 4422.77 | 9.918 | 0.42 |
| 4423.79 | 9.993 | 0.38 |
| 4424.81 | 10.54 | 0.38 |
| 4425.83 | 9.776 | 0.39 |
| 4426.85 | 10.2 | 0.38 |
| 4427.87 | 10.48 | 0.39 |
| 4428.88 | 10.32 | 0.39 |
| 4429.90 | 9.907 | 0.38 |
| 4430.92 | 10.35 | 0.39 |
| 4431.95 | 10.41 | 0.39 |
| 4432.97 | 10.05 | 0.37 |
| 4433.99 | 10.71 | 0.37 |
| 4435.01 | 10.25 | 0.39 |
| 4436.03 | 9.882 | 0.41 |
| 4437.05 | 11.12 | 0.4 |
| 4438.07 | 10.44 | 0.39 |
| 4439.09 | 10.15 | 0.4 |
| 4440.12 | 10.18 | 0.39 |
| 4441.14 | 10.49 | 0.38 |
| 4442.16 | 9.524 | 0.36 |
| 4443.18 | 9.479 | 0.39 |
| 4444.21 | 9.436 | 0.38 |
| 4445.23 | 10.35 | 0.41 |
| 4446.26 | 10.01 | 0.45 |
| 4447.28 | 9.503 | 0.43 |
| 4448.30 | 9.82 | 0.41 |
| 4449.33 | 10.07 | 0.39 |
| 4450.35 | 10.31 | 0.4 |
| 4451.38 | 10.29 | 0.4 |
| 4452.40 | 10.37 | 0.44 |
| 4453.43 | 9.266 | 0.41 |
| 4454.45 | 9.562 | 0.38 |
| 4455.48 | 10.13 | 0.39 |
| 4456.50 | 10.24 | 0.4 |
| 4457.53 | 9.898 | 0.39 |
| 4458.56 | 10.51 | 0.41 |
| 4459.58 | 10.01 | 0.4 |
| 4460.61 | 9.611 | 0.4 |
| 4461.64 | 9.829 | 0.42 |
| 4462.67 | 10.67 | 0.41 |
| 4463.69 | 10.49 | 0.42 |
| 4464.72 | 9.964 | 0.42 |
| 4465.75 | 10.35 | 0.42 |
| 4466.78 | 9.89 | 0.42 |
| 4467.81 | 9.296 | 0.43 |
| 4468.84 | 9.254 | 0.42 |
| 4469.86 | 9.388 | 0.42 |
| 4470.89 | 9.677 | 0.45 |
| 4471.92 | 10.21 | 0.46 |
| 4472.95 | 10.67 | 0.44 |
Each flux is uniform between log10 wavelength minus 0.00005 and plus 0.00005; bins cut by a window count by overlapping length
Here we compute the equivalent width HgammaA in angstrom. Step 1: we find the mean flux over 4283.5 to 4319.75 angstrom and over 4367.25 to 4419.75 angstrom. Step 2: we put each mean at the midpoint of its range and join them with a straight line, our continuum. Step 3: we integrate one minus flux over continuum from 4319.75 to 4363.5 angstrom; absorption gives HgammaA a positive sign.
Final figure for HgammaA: 2.1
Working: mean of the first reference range 9.82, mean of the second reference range 10.1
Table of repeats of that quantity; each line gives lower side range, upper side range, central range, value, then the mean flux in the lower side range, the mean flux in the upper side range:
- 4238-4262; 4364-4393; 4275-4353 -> 4.3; 10.1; 10.2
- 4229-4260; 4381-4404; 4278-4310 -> 0.8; 10.2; 10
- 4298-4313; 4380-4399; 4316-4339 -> 0.3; 9.78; 10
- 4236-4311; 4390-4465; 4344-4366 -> 0.2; 10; 10.1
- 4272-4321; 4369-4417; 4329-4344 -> 2.2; 9.92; 10.1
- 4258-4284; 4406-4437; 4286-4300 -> 0.4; 10.1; 10.1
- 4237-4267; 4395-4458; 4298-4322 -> 0.7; 10.1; 10.1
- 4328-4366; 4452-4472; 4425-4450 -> -0.8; 9.39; 9.92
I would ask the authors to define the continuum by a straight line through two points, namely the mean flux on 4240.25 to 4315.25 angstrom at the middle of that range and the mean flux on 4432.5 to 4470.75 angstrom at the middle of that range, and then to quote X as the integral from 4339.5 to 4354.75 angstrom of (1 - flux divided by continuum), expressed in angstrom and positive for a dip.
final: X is 1.9 angstrom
